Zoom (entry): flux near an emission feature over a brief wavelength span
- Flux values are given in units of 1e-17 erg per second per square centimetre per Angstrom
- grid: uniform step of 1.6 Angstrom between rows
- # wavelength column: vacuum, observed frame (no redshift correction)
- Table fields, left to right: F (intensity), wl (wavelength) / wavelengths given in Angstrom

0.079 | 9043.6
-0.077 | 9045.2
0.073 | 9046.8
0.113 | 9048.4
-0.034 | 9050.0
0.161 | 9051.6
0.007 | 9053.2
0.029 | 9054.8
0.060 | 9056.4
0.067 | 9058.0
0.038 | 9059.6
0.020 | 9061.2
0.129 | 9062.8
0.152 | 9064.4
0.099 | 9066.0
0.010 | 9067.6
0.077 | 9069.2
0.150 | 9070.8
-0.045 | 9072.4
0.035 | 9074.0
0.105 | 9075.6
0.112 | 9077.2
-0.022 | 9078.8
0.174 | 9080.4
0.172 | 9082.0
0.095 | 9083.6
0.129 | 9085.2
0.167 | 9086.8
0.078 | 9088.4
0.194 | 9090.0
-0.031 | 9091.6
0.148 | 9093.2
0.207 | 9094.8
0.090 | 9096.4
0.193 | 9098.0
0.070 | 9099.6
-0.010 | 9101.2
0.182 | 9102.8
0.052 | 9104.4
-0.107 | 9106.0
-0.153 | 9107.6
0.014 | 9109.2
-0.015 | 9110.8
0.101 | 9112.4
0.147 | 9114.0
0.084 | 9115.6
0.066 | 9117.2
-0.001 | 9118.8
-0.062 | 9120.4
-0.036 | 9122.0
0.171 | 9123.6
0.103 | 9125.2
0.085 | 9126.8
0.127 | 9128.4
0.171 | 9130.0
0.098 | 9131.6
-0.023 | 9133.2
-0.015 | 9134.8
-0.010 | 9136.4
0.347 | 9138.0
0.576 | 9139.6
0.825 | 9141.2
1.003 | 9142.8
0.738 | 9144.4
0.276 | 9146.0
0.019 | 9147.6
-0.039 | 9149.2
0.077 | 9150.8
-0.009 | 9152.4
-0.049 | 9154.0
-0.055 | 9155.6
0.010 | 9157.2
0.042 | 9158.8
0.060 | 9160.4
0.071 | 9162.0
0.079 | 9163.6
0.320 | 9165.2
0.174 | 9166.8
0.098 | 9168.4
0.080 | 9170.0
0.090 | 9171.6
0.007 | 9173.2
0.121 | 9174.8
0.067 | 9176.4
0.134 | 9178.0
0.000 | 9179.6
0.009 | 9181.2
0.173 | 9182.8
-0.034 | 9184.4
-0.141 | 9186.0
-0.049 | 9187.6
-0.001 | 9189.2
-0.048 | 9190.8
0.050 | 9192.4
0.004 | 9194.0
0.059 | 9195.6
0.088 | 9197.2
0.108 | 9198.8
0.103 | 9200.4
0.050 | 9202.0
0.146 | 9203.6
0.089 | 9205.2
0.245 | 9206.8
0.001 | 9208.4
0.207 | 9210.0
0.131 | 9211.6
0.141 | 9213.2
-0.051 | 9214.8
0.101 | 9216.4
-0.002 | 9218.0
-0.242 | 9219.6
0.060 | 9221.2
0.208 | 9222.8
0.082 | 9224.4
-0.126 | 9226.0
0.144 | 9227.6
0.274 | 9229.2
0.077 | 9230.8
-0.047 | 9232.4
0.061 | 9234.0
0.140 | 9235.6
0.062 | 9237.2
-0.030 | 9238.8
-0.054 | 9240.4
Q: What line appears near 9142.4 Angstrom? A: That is H-beta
